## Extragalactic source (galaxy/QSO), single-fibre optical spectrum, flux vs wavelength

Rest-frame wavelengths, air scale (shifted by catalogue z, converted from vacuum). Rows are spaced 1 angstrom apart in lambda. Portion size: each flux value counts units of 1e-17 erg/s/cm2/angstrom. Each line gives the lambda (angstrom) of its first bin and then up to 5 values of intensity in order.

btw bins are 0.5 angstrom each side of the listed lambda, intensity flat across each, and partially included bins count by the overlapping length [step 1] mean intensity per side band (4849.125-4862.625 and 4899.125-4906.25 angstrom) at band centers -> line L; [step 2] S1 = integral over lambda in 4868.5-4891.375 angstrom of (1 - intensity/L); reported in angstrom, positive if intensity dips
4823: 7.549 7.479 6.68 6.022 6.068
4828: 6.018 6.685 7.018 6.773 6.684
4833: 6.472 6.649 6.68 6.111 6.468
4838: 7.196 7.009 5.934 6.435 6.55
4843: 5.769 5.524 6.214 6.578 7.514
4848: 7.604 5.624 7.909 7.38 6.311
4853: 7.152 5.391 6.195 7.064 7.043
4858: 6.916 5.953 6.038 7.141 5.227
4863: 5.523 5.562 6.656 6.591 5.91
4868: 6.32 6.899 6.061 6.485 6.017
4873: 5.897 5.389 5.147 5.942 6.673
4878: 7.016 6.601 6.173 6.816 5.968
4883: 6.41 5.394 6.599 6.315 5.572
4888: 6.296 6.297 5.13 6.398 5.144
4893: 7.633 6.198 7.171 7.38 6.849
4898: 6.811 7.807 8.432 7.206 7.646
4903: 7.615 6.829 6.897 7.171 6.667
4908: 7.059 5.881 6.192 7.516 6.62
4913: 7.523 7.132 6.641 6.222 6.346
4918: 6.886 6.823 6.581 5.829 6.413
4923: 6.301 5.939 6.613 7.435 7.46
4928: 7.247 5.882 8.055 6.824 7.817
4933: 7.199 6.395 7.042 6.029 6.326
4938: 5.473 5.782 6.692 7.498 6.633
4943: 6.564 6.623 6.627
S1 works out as 2.8 angstrom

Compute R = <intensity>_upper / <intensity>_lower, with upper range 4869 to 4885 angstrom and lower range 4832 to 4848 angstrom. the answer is 0.95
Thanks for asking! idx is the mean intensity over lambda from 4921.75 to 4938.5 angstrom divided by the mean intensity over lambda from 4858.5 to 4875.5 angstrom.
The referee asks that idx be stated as 1.1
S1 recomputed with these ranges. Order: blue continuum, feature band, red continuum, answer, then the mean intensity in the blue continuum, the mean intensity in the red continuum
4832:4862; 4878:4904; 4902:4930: 0.2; 6.56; 6.77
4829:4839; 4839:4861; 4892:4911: 0.7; 6.69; 7.04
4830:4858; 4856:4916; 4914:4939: 1.0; 6.61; 6.65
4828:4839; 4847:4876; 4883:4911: 1.4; 6.66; 6.7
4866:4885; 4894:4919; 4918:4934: -1.6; 6.2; 6.82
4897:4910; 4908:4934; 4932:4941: 0.1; 7.12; 6.51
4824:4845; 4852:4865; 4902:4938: 0.5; 6.46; 6.78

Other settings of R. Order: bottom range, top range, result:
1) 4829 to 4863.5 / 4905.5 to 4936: 1.04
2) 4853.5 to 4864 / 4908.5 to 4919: 1.08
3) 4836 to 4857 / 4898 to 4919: 1.06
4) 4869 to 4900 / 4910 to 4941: 1.05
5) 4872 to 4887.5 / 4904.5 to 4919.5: 1.11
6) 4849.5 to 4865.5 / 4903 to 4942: 1.04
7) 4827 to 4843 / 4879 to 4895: 0.95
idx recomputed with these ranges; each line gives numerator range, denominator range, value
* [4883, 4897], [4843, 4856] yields 0.95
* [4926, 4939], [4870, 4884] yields 1.10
